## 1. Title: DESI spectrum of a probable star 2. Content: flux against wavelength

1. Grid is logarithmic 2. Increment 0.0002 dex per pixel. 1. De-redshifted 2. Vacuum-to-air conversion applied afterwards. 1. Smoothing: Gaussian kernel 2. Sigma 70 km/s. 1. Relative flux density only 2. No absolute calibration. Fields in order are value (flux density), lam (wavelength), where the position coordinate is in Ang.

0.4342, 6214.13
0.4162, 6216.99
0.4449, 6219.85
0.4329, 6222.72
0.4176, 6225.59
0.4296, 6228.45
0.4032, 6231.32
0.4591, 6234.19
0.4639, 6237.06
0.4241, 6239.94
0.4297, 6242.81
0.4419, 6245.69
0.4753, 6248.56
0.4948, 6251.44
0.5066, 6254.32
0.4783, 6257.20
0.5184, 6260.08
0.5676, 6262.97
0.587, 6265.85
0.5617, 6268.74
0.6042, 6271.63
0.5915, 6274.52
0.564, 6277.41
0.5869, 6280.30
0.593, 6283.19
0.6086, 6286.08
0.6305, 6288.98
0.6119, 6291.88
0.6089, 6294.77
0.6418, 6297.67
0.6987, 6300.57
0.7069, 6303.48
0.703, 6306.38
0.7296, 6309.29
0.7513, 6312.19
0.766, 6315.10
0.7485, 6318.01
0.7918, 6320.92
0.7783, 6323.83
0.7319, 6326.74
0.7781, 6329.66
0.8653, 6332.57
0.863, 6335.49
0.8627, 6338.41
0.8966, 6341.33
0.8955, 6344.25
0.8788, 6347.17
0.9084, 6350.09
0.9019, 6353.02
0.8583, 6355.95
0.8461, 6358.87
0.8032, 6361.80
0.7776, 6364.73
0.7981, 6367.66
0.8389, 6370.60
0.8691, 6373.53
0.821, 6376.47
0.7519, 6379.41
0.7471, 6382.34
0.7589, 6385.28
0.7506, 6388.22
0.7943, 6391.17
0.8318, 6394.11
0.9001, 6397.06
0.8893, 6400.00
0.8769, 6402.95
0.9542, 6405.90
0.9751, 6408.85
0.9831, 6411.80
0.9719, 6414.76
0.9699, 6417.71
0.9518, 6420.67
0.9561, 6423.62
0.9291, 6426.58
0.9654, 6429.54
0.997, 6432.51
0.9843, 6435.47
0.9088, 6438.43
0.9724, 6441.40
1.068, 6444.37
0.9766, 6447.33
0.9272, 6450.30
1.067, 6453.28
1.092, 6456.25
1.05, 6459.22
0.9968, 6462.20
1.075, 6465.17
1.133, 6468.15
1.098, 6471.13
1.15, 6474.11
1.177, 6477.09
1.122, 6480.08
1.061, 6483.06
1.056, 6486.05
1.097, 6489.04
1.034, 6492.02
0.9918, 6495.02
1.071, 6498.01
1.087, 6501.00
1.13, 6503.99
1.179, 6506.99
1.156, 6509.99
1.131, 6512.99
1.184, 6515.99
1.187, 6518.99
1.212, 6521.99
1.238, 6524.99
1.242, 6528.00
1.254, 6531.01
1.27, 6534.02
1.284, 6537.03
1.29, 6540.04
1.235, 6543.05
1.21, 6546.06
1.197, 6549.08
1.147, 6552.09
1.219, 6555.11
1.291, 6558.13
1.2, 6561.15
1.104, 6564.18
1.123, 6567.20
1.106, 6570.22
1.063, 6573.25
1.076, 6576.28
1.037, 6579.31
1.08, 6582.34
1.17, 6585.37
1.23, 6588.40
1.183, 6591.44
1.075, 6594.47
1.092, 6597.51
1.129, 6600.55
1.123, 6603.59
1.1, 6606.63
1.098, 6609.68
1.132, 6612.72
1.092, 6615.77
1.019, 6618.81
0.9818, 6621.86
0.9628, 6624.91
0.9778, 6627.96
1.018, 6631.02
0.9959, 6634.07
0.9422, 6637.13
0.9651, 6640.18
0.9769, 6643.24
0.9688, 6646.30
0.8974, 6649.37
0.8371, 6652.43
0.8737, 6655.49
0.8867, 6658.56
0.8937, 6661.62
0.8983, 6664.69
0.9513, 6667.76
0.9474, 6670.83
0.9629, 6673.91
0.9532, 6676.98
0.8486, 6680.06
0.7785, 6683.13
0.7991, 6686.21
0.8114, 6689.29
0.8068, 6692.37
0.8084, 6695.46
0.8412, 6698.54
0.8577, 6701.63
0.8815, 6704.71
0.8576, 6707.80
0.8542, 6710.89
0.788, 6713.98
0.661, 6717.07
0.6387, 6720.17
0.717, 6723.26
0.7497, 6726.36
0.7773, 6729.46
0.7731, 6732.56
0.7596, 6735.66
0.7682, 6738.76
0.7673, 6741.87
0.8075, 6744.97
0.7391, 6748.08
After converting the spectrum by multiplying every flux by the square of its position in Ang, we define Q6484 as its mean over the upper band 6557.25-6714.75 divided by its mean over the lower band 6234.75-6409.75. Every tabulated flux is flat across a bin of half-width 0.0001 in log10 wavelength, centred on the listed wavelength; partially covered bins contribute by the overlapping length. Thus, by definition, 1.51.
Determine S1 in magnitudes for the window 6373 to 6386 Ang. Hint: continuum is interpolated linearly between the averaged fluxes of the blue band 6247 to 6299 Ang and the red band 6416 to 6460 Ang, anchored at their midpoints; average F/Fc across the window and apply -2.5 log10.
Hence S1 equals 0.070 mag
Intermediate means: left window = 0.568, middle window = 0.786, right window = 0.987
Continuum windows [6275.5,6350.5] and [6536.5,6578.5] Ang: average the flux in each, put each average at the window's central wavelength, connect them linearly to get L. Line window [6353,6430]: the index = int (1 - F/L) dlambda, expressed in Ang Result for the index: 0.9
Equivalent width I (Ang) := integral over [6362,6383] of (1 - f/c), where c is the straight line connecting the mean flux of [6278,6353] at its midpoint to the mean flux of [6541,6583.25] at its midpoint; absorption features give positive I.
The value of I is 0.9 Ang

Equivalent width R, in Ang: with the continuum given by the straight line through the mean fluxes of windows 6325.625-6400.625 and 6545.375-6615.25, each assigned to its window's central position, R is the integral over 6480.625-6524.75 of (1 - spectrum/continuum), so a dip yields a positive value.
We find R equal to -3.79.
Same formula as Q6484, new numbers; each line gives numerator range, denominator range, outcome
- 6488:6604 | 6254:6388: 1.70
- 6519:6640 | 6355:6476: 1.28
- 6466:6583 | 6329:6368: 1.42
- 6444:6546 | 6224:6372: 1.80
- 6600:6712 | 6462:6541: 0.86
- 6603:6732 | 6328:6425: 1.14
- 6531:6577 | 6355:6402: 1.54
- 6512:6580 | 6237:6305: 2.31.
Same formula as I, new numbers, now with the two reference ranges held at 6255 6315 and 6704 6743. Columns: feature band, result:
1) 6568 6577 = -4.7 Ang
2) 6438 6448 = -4.7 Ang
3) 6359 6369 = -2.4 Ang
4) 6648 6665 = -3.1 Ang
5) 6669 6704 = -4.8 Ang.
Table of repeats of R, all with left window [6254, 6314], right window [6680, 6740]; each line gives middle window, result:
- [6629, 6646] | -4.9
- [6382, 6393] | -1.8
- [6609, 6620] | -5.0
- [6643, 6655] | -2.3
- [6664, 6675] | -2.4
